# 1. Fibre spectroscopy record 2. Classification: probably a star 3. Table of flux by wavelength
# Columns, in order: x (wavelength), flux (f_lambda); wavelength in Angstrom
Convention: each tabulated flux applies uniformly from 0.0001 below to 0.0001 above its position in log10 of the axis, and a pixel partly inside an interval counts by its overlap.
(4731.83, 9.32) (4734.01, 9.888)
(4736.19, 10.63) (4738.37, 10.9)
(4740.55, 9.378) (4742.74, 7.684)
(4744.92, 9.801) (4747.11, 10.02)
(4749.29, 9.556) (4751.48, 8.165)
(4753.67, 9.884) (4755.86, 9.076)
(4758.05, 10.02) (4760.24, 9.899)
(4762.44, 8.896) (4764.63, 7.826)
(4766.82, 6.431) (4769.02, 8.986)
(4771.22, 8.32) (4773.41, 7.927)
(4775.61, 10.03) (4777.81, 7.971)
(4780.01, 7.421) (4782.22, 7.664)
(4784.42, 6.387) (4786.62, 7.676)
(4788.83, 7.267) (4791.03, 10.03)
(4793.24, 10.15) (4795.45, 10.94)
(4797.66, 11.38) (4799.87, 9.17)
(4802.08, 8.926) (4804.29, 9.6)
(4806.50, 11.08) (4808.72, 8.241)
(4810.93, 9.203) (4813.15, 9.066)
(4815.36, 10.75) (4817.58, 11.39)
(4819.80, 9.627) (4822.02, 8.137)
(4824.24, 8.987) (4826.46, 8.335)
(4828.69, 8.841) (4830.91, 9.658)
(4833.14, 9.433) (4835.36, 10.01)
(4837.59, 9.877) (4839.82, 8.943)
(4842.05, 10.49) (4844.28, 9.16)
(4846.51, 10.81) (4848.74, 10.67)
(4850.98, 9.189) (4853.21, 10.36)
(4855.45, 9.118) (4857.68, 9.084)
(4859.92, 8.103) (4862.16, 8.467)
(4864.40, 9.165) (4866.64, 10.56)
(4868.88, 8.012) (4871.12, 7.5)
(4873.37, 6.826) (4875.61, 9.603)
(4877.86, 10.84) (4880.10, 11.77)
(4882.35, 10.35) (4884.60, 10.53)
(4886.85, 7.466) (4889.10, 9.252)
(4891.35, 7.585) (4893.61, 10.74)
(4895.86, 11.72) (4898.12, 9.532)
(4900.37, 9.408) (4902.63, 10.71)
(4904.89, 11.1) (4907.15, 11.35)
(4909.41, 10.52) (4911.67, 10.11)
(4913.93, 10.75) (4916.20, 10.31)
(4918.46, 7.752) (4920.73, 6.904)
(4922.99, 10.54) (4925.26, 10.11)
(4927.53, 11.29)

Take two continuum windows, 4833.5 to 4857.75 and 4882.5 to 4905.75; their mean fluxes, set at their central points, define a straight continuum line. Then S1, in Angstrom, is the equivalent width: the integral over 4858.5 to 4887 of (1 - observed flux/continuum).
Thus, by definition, 1.7 Angstrom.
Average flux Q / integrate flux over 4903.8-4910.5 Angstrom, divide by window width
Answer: 11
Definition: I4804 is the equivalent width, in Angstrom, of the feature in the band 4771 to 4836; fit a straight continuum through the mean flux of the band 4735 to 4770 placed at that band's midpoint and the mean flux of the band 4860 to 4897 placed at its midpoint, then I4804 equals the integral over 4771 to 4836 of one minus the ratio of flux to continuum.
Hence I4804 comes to 1.0 Angstrom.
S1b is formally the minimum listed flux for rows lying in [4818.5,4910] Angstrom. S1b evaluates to 6.826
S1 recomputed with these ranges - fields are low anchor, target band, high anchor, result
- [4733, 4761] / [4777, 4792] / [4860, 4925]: 2.90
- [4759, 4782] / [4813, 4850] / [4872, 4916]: -2.04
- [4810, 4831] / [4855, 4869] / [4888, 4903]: 0.92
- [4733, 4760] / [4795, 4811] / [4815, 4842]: -0.47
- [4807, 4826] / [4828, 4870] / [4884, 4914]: 0.83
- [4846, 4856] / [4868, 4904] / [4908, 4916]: 2.71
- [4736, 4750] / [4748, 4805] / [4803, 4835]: 4.42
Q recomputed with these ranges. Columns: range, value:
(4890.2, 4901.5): 9.8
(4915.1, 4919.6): 9.02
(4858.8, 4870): 8.86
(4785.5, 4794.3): 8.77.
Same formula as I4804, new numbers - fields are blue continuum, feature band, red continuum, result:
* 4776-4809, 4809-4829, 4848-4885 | -0.5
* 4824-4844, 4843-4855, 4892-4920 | -0.5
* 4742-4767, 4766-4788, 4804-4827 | 3.2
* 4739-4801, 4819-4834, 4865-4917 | 0.5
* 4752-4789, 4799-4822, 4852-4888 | -2.4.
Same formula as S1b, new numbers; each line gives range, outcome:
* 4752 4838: 6.387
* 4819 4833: 8.137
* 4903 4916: 10.11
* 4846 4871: 8.012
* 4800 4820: 8.241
